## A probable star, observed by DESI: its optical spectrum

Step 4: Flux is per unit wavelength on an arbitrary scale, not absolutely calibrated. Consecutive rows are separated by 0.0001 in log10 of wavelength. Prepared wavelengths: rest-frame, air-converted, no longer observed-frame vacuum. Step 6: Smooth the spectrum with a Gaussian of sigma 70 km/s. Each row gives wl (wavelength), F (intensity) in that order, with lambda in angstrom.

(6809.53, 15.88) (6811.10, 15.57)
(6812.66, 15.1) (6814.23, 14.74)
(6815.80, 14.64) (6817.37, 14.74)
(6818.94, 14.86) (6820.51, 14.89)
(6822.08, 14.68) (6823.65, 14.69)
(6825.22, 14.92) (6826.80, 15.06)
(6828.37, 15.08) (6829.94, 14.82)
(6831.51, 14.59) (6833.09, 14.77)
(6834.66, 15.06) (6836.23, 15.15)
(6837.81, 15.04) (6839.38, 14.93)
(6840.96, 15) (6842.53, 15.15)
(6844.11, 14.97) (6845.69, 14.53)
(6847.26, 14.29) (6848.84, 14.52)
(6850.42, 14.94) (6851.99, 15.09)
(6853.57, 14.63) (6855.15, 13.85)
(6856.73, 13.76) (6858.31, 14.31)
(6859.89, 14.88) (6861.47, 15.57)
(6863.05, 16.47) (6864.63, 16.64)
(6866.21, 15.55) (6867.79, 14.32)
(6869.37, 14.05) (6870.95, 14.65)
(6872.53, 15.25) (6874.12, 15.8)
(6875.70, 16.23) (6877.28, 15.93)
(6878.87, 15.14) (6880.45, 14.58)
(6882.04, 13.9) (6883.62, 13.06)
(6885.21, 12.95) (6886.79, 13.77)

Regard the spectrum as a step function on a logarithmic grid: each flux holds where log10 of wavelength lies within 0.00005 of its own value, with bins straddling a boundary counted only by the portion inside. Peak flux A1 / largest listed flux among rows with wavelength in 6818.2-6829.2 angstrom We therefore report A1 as 15.08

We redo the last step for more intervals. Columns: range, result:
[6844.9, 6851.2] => 14.94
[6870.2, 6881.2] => 16.23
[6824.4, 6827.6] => 15.06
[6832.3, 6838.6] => 15.15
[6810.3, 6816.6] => 15.57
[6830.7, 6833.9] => 14.77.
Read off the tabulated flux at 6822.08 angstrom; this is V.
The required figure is 14.68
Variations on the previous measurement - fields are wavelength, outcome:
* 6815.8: 14.64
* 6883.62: 13.06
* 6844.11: 14.97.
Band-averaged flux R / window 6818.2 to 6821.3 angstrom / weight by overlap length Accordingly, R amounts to 14.9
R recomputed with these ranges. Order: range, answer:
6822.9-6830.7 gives 14.9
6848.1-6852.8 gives 14.9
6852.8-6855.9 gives 14.2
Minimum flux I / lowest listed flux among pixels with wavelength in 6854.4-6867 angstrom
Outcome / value 13.76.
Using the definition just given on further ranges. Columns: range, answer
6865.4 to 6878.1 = 14.05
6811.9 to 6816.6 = 14.64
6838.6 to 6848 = 14.29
